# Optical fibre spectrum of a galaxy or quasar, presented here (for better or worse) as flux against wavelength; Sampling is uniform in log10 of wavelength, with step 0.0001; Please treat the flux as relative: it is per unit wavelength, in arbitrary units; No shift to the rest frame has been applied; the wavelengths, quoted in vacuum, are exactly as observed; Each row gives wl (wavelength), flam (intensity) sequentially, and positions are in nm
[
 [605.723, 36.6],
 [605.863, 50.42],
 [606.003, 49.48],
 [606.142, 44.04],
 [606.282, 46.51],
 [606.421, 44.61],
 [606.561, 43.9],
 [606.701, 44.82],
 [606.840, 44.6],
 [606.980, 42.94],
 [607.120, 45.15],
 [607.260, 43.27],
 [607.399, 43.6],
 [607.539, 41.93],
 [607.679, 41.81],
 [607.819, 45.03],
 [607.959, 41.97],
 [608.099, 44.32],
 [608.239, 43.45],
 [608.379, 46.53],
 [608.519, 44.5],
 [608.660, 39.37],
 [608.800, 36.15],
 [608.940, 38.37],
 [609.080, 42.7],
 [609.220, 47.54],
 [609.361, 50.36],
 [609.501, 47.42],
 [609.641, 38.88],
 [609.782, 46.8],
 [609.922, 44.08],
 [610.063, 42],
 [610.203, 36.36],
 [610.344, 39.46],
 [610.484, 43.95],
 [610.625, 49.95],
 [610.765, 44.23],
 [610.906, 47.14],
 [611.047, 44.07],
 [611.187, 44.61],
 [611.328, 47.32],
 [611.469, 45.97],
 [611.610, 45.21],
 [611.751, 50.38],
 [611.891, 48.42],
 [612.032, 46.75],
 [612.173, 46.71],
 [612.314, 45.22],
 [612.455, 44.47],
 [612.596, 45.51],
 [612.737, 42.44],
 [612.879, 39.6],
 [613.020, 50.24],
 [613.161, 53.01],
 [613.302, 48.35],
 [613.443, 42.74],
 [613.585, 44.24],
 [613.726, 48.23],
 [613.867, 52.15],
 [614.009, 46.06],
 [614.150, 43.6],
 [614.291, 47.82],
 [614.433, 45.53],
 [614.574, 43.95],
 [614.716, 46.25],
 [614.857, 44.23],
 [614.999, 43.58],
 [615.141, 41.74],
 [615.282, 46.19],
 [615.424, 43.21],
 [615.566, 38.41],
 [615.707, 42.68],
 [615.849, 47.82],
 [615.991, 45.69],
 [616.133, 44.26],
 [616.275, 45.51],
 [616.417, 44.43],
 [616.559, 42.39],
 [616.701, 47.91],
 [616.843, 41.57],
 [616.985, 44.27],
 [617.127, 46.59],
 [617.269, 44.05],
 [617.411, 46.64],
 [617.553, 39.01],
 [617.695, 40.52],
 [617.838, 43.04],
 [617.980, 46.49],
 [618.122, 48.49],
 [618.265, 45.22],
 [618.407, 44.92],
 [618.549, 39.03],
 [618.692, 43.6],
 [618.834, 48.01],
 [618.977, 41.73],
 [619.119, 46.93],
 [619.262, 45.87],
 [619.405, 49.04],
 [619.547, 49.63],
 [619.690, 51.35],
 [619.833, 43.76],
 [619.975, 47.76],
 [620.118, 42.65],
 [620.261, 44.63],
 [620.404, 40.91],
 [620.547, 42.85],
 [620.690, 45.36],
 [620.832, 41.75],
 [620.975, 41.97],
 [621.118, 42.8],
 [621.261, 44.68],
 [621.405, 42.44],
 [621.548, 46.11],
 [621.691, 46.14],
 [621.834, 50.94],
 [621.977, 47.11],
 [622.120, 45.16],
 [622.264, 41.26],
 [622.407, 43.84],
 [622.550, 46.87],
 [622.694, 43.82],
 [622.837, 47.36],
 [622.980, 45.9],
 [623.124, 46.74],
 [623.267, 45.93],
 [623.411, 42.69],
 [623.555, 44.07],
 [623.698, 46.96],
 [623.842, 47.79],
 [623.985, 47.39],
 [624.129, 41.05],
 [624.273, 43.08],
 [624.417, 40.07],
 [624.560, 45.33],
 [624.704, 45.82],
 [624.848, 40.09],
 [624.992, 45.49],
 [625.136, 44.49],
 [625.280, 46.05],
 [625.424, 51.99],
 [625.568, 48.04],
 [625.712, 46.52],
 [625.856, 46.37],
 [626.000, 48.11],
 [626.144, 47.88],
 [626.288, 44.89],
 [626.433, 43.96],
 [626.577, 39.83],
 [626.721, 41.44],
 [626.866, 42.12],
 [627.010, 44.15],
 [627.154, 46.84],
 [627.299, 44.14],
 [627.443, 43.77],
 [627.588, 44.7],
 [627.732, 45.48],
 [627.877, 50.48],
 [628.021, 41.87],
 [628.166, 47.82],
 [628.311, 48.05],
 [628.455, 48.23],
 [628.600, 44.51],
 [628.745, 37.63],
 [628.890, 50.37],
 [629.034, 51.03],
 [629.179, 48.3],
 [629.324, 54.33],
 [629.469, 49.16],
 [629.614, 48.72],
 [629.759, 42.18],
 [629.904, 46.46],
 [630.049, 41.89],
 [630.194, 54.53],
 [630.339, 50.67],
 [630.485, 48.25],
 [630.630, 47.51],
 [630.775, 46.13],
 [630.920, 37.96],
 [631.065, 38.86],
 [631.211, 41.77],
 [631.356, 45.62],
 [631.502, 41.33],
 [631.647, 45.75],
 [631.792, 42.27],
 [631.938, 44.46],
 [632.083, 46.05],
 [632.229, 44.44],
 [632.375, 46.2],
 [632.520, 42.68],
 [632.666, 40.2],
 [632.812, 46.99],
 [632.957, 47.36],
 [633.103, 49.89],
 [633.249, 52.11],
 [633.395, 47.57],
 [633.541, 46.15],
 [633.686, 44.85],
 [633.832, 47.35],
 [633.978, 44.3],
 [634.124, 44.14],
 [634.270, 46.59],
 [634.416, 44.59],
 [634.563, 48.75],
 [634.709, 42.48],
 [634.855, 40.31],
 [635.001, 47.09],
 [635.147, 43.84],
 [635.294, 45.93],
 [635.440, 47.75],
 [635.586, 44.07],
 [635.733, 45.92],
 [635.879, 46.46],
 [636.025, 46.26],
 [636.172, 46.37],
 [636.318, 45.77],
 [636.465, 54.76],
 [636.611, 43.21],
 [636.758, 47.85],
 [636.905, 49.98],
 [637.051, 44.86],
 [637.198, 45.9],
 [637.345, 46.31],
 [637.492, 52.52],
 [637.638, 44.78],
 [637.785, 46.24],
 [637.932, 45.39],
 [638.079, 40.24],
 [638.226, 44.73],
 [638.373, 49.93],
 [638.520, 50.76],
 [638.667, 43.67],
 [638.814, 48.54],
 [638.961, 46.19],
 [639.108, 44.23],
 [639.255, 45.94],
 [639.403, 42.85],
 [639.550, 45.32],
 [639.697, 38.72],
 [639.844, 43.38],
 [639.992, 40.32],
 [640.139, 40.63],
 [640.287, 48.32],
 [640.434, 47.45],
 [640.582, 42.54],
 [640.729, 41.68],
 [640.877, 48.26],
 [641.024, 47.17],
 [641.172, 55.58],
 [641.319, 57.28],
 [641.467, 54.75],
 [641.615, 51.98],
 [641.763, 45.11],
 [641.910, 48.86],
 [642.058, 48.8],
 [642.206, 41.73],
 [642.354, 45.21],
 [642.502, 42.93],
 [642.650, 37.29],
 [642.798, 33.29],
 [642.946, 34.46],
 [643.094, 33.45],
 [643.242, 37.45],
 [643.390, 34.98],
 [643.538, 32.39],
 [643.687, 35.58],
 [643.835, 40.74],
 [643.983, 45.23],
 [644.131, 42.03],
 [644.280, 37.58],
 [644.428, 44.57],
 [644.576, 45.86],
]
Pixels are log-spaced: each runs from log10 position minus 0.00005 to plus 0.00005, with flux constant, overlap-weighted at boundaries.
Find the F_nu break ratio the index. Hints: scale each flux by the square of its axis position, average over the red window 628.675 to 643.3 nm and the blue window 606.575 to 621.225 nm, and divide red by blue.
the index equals 1.10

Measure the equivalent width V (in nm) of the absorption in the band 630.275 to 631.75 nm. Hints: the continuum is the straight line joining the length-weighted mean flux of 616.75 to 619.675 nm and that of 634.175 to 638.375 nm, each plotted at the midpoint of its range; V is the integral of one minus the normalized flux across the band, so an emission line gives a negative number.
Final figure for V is 0.05 nm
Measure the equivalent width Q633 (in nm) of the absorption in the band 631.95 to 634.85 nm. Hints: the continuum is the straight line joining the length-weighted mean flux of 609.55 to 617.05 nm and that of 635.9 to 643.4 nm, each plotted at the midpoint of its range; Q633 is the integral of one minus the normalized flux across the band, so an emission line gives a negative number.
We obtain -0.04 nm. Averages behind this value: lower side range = 45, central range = 45.8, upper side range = 45.3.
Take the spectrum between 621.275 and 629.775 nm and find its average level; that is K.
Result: 45.7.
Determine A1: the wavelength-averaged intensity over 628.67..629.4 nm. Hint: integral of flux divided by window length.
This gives 48.3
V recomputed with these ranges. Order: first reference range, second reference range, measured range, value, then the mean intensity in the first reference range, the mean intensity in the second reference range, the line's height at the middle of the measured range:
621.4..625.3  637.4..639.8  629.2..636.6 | -0.08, 45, 45.6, 45.4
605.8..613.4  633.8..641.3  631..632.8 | 0.09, 44.7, 45.9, 45.7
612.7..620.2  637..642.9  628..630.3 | -0.10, 45.1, 45.7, 45.4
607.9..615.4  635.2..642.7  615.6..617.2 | 0.02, 44.9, 46.3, 45.1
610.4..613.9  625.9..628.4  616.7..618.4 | 0.06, 46.4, 45.1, 45.9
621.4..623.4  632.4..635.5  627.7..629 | -0.01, 45.7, 45.8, 45.7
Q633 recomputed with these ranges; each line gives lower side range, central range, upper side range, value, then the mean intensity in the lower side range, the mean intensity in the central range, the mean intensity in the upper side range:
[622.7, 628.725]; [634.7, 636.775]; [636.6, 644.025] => -0.06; 45.2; 45.9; 44.4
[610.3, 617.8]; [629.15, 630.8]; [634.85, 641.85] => -0.08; 45.2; 48.2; 46.5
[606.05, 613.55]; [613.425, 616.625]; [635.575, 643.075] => -0.01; 44.5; 44.8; 45.7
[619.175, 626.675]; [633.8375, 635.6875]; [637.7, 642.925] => 0.01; 45.2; 45.1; 45.5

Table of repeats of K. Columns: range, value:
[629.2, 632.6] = 45.6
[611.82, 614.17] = 46.4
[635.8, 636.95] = 47.5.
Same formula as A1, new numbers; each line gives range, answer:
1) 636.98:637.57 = 47.4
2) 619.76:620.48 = 43.9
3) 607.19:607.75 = 42.7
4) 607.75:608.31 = 43.7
